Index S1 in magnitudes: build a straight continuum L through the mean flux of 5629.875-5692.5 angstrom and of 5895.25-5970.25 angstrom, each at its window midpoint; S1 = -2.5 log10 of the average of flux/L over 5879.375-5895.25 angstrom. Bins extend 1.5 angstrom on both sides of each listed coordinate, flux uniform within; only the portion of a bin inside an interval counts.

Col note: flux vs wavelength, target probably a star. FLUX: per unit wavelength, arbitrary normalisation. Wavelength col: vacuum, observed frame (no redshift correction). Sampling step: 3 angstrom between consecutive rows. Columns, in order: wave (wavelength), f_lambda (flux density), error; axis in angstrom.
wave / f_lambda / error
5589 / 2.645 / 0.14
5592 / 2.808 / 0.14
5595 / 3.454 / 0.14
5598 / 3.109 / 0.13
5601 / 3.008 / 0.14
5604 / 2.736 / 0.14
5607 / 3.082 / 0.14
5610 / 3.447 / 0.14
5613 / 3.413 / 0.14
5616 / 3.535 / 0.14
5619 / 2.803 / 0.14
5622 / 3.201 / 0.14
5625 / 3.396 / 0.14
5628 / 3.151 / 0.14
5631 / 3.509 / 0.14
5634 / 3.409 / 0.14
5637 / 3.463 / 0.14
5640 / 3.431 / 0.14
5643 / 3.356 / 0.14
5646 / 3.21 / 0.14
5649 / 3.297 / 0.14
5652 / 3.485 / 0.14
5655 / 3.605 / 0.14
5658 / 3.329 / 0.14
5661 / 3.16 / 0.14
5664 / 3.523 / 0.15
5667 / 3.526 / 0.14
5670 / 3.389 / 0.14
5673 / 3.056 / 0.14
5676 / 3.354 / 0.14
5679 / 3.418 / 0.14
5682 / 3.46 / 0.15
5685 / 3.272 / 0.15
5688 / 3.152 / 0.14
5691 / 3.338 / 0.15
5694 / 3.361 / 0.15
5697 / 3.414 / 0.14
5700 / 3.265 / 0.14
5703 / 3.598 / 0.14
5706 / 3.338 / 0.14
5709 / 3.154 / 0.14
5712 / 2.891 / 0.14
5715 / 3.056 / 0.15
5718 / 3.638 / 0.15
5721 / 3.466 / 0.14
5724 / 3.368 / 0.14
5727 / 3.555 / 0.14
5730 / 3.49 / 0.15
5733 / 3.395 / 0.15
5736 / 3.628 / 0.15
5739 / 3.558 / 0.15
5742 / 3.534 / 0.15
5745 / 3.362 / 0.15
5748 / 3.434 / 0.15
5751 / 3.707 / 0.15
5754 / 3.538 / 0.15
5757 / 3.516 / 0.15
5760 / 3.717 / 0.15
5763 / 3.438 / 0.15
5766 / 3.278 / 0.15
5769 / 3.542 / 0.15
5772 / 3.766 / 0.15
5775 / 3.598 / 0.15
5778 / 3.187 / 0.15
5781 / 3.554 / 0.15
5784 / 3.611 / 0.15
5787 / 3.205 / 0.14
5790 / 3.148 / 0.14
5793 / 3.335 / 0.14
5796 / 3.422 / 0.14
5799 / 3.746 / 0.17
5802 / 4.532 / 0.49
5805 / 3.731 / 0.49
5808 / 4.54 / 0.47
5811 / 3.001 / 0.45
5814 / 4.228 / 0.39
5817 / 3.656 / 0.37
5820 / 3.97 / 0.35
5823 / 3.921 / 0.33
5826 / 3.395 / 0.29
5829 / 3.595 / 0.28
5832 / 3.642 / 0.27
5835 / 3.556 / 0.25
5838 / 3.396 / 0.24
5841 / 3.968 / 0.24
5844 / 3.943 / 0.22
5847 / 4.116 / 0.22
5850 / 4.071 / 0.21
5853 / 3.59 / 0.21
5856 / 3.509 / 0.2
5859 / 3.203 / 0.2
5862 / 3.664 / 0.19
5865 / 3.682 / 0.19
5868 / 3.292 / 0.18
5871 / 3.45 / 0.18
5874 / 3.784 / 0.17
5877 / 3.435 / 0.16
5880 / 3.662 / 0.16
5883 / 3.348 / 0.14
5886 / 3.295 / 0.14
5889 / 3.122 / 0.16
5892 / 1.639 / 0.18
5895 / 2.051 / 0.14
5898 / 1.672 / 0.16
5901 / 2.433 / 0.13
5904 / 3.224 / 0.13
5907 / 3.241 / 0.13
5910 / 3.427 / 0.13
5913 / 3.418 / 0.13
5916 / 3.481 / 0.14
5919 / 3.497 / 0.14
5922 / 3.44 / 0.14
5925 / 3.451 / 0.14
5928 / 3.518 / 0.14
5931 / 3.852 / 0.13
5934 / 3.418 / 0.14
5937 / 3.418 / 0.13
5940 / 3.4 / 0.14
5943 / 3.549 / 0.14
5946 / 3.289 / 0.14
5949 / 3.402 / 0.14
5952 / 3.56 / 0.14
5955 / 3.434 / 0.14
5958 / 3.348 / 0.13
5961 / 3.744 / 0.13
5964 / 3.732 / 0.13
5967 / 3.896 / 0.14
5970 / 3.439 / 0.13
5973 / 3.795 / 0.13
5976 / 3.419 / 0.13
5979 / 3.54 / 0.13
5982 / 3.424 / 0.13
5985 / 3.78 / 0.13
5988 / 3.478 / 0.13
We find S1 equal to 0.17 mag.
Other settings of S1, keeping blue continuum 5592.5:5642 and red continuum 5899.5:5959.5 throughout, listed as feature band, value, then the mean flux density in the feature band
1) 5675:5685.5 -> -0.04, 3.39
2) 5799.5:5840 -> -0.13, 3.78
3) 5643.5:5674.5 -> -0.03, 3.36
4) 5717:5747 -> -0.06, 3.5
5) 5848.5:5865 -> -0.08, 3.61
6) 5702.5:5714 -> 0.03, 3.21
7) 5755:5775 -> -0.07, 3.55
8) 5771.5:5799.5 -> -0.04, 3.44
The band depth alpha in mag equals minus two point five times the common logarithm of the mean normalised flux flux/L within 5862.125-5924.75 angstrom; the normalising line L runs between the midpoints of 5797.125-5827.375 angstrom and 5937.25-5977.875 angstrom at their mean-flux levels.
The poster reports 0.17 mag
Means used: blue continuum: 3.87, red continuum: 3.54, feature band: 3.15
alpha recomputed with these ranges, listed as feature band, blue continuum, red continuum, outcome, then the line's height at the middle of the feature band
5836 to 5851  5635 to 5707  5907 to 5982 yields -0.13 mag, 3.46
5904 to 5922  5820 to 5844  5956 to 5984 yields 0.07 mag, 3.63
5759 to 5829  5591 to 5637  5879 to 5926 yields -0.18 mag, 3.09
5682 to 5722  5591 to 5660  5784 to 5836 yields 0.04 mag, 3.44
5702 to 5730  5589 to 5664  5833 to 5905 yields -0.02 mag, 3.27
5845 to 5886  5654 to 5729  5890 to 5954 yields -0.12 mag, 3.21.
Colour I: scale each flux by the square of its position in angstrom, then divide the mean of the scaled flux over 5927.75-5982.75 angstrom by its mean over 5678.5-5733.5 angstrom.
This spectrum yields 1.2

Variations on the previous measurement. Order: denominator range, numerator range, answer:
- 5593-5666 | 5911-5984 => 1.19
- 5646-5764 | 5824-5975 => 1.07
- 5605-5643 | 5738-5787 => 1.11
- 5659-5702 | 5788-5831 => 1.17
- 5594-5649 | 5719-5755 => 1.12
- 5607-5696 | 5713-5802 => 1.08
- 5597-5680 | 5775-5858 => 1.19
